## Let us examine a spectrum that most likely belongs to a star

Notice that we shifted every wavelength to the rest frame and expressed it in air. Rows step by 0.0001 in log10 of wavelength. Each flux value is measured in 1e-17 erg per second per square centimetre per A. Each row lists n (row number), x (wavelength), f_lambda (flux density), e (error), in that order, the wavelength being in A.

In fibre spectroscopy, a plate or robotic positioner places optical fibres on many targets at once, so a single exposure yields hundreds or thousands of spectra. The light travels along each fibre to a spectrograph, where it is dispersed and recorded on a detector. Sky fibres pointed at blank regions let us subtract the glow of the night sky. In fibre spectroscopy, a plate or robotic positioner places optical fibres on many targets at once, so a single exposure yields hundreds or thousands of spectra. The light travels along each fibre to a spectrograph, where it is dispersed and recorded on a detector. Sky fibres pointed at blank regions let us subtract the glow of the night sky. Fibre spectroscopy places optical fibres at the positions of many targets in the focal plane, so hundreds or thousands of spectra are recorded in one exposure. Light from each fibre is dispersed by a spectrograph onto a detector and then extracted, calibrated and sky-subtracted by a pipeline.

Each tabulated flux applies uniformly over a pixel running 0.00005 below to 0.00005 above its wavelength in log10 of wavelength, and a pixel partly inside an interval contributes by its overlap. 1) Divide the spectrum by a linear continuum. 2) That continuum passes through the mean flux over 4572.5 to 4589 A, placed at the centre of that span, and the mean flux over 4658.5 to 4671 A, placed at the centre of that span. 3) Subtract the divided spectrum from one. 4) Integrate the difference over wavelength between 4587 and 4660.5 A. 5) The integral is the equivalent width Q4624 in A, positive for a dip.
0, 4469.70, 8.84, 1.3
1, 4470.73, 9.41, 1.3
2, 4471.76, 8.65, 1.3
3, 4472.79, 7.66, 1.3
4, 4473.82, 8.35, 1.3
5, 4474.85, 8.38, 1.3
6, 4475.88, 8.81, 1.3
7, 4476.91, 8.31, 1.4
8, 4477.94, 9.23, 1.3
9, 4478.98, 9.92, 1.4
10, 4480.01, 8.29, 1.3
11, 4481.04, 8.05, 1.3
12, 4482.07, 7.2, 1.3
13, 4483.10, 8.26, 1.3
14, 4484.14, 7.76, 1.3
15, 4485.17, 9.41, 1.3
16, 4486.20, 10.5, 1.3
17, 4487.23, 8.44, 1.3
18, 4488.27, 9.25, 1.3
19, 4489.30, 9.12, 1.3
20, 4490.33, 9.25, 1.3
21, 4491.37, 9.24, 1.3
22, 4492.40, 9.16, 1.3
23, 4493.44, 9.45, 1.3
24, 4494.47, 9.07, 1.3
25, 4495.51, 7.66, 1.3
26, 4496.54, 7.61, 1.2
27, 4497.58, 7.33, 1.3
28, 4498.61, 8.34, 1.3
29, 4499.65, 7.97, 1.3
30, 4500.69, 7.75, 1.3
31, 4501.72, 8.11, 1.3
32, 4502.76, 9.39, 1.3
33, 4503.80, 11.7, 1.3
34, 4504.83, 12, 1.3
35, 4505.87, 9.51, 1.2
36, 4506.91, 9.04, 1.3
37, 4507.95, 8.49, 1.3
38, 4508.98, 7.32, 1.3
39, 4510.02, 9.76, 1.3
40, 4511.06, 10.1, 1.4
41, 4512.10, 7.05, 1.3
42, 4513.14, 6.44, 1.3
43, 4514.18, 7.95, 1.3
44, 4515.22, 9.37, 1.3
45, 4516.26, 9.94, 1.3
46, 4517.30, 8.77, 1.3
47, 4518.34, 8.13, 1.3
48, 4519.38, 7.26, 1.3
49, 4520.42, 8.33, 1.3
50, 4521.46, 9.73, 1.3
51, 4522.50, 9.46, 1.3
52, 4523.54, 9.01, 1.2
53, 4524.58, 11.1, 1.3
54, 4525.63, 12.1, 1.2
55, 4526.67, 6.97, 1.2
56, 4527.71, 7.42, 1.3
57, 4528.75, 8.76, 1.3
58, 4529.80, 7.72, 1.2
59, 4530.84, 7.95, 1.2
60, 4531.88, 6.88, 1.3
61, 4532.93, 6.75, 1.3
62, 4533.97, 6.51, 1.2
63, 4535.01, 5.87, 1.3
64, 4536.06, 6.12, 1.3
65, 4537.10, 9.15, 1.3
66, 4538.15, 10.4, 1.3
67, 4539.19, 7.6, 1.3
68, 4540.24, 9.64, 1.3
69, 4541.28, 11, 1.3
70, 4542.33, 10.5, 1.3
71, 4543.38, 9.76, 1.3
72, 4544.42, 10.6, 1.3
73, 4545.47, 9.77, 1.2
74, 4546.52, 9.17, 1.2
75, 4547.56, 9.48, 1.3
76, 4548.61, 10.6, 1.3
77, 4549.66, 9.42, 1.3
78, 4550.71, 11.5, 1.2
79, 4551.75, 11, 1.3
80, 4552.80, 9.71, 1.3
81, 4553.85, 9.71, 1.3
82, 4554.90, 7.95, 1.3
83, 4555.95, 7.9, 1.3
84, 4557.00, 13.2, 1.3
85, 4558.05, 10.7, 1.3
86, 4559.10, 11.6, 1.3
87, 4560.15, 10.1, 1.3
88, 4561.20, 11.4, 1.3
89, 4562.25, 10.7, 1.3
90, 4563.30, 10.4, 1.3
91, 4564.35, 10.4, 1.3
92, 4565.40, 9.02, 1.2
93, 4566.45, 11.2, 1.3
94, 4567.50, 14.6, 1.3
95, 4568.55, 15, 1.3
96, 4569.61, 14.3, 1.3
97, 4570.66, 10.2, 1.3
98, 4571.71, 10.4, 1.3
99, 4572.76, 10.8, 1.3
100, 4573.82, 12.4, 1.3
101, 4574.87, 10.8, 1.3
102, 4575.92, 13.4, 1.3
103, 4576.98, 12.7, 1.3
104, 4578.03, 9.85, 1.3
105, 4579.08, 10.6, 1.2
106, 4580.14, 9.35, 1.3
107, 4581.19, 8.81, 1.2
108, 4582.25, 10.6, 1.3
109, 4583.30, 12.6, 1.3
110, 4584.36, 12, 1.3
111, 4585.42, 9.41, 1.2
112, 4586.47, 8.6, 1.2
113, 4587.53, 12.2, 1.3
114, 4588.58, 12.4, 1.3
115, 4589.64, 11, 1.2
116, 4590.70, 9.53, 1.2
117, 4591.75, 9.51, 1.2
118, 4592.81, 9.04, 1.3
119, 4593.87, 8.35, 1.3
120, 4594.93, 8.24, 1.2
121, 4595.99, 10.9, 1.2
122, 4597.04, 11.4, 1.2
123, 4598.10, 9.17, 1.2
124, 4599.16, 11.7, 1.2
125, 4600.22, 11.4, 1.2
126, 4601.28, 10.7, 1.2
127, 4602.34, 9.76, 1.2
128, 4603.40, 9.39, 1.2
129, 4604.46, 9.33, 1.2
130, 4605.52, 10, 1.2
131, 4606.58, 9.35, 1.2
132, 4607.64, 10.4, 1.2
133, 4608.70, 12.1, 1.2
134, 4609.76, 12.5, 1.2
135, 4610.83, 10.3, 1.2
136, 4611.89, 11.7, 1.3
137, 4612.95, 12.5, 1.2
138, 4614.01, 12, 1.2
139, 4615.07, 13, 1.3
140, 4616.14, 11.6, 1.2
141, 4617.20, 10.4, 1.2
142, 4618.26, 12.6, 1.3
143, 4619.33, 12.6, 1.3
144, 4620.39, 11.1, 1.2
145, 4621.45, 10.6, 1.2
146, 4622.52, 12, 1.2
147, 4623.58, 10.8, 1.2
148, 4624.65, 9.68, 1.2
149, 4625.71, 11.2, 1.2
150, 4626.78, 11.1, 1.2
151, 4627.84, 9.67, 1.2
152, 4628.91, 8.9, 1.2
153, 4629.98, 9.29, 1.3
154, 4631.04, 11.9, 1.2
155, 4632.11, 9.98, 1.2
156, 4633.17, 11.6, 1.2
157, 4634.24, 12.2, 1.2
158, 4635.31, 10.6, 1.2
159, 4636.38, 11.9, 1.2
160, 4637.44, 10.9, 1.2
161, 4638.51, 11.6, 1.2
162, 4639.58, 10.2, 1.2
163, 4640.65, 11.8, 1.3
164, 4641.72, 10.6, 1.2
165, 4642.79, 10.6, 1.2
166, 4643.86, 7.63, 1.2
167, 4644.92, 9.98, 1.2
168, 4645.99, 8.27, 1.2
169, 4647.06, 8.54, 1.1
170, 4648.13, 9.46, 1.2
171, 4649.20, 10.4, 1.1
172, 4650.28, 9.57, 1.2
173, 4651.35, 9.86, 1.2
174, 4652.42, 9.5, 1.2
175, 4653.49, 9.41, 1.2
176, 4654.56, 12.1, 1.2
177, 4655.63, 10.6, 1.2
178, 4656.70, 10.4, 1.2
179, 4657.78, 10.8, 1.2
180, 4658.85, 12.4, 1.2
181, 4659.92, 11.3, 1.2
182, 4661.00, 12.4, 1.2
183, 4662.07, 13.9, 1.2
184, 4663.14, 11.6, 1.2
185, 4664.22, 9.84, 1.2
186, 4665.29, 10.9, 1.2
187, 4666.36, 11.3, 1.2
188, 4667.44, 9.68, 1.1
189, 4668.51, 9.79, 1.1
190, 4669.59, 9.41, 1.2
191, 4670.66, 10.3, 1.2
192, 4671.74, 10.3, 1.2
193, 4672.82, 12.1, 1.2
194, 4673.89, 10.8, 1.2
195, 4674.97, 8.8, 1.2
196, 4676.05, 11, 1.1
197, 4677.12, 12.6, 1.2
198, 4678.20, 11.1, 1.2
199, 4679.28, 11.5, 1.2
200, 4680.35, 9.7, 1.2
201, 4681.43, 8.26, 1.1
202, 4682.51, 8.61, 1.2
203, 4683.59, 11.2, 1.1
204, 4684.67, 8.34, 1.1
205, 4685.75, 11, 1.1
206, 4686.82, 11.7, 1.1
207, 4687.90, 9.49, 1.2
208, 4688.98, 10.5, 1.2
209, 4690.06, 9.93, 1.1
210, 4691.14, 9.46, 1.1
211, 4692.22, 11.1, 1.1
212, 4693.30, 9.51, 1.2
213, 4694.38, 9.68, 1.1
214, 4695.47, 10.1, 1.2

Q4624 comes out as 2.8 A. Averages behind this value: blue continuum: 11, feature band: 10.6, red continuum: 11.1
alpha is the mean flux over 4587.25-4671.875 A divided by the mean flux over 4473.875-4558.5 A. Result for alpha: 1.2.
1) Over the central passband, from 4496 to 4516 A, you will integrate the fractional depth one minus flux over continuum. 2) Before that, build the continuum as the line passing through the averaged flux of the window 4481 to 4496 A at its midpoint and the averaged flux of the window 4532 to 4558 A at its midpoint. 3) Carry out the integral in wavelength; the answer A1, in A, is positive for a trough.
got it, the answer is 0.6 A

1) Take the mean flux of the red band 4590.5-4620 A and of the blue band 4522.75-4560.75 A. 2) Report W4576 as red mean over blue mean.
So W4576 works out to 1.16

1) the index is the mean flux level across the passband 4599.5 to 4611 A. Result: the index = 10.5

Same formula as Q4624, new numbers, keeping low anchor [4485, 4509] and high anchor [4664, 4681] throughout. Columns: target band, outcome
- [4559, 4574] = -2.9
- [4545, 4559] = -0.8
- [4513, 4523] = 0.6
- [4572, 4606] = -2.4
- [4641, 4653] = 0.9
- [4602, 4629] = -2.5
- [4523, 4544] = 1.7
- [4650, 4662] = -0.6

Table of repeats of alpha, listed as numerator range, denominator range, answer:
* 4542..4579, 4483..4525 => 1.23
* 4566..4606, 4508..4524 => 1.26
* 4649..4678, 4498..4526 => 1.20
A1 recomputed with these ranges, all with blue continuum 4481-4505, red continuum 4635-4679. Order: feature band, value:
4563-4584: -3.7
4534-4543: 0.6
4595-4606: -0.3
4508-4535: 2.2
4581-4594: -0.8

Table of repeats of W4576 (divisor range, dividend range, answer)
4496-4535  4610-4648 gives 1.27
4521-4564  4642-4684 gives 1.11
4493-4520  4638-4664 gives 1.21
